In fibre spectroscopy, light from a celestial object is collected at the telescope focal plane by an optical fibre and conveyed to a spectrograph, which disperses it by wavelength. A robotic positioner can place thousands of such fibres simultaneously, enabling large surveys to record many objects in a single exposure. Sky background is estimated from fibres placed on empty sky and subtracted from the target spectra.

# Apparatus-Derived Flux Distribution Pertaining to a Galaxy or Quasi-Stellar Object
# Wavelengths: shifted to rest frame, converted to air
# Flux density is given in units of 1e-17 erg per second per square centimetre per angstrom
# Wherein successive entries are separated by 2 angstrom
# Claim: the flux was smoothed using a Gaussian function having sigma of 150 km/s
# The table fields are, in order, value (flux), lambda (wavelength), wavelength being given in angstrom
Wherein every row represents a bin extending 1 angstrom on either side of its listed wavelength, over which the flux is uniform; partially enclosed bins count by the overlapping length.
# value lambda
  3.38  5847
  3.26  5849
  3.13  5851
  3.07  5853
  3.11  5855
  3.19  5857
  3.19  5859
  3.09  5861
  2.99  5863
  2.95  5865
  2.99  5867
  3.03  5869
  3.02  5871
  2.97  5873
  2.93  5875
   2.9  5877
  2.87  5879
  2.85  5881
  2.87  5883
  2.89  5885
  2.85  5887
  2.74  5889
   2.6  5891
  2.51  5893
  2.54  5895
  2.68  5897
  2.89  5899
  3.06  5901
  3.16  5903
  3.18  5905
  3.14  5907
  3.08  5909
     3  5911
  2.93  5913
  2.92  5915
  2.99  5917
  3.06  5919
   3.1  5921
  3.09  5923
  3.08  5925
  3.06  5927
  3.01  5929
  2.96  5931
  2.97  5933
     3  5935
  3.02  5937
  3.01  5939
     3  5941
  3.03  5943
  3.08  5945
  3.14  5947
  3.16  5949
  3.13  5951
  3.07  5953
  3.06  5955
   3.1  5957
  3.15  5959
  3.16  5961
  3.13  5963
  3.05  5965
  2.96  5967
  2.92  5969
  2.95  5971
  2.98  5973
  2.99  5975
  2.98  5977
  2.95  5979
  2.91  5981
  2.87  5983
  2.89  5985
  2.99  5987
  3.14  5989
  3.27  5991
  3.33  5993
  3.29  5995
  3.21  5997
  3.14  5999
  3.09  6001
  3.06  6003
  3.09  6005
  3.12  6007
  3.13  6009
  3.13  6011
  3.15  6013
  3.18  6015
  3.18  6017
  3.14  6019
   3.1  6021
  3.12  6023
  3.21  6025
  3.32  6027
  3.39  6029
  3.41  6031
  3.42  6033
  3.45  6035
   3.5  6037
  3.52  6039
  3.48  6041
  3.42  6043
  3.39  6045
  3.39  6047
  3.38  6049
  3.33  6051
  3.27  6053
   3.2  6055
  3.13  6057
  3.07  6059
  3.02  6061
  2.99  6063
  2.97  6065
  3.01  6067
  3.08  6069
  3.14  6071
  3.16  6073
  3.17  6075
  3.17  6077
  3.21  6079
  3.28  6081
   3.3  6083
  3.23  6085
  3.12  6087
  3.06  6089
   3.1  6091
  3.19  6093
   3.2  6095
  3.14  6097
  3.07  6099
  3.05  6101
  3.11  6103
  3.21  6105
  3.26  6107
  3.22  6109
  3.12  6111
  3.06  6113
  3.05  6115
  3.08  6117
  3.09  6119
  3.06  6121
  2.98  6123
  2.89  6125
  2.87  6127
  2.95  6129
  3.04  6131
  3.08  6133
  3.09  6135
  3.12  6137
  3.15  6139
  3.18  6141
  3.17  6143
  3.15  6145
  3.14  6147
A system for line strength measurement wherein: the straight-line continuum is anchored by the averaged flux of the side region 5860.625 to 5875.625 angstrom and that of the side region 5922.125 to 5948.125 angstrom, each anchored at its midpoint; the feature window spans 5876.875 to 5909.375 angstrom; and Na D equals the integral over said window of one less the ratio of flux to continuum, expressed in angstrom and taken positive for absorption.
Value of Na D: 1.55 angstrom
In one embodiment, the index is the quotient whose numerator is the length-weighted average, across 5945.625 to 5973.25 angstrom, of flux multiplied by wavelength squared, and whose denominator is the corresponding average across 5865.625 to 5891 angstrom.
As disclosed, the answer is 1.1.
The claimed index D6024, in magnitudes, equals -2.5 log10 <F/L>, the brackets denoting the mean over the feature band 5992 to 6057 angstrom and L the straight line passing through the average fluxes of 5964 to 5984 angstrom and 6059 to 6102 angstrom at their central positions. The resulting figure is -0.08 mag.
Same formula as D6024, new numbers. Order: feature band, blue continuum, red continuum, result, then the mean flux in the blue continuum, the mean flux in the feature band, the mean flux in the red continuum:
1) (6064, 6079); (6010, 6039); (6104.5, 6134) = 0.02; 3.27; 3.11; 3.06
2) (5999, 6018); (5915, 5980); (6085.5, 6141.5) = -0.02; 3.04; 3.13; 3.09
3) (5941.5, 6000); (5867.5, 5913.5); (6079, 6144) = -0.03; 2.9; 3.07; 3.11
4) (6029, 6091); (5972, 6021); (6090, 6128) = -0.05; 3.09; 3.24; 3.09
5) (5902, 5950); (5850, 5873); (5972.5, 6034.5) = 0.02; 3.06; 3.05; 3.14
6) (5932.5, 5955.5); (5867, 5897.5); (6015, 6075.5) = -0.03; 2.82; 3.06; 3.24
